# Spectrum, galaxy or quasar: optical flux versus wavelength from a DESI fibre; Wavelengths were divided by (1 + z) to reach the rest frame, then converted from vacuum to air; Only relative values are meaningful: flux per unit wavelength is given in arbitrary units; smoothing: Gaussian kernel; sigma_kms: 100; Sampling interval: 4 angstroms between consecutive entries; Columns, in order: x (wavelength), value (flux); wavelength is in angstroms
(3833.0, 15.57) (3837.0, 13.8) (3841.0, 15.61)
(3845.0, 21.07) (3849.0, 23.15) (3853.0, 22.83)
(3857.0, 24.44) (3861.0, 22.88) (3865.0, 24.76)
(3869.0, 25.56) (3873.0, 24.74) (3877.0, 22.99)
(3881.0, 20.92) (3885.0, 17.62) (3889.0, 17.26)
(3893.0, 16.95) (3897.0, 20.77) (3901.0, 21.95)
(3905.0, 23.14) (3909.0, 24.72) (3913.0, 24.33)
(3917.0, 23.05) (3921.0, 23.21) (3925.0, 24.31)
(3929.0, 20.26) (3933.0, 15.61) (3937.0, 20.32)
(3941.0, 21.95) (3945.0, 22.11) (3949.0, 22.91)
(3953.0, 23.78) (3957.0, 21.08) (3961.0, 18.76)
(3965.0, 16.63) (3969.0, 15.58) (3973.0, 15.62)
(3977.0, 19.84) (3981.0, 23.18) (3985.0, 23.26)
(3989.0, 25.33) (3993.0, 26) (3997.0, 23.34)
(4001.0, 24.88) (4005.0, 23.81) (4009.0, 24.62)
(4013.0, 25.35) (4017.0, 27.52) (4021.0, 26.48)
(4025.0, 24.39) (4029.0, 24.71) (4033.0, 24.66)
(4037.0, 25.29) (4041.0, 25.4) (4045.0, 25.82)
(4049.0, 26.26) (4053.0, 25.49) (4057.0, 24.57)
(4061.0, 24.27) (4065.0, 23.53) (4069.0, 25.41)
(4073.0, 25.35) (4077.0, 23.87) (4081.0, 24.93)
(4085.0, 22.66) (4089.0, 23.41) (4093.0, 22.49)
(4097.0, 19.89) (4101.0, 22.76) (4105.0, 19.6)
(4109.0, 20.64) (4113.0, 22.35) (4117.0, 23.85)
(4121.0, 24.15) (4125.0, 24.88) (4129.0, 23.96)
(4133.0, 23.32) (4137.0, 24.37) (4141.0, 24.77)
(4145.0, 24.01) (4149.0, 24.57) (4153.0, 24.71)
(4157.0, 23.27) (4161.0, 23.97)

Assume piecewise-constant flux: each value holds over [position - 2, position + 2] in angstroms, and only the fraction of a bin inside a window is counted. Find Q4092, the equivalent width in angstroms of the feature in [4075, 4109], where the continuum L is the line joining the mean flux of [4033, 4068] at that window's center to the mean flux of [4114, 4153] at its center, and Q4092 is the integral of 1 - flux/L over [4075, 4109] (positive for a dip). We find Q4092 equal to 3.2 angstroms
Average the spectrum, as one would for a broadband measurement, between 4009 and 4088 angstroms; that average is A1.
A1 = 25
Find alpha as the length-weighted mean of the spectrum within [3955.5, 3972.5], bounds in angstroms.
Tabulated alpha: 17.7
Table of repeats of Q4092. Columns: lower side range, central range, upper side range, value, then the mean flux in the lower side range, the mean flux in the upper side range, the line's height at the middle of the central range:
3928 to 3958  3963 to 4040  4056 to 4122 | -4.62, 21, 23.1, 21.9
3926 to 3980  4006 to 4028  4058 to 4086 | -3.30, 19.7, 24.4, 22.2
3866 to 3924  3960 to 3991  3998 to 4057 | 5.45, 22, 25.3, 24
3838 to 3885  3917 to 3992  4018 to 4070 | 8.89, 22.2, 25.1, 23.7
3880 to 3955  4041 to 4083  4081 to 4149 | -4.44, 21.3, 23.1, 22.6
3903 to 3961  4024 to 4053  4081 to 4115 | -4.35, 22.1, 21.9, 22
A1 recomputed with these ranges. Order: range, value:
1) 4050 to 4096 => 24.1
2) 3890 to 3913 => 21.6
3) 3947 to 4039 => 22.9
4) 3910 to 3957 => 22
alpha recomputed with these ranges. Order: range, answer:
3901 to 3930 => 23.3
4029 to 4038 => 24.9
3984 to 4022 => 25.1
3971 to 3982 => 19.2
